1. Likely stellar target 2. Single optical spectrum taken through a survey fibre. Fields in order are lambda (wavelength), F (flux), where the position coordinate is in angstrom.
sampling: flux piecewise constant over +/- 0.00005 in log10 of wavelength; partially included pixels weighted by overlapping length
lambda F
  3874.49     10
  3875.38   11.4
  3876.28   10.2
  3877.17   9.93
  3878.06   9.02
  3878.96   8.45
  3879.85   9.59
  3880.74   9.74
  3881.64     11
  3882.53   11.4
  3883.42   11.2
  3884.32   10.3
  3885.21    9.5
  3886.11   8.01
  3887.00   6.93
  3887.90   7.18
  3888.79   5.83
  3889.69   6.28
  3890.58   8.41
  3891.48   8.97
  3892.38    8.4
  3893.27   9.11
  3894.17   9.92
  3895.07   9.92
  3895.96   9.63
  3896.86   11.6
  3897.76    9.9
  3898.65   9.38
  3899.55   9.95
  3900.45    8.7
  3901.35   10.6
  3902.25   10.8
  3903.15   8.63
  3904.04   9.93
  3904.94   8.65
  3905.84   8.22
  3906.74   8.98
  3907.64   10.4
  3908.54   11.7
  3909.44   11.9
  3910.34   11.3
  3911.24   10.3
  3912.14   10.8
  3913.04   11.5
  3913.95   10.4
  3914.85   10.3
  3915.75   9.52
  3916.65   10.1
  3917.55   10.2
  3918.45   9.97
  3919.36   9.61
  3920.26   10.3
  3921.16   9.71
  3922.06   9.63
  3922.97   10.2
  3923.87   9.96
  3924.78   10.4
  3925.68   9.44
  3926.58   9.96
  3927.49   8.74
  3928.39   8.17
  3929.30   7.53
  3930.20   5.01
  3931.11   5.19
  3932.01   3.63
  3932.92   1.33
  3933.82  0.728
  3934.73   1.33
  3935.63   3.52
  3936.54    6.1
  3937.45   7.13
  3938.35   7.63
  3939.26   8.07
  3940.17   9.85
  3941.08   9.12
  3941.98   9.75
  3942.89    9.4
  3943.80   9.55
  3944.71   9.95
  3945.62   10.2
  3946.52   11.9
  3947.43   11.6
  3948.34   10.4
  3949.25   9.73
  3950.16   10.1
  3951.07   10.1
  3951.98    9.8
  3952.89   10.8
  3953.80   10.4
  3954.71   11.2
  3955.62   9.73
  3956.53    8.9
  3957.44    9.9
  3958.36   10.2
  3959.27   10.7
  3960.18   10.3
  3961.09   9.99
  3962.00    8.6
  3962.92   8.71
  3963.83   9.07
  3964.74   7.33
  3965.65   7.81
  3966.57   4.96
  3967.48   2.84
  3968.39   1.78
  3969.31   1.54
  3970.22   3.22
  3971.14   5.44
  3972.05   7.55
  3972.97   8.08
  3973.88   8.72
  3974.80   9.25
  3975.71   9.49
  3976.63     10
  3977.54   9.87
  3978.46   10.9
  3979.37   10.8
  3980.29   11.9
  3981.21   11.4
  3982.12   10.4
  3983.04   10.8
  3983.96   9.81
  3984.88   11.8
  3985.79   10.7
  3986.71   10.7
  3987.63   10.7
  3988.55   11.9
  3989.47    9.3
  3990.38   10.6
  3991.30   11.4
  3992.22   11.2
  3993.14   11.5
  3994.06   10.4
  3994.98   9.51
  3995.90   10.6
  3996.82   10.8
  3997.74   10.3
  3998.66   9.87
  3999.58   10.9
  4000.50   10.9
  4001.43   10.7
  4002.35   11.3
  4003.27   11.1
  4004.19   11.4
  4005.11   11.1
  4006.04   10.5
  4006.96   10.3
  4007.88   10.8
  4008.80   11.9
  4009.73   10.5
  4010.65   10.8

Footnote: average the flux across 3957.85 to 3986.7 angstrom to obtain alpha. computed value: 8.55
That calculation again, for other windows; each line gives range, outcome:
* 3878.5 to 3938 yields 8.8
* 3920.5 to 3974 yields 8.01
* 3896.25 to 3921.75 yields 10.1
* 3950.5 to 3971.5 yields 7.99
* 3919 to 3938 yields 7.02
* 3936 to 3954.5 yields 9.57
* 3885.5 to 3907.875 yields 8.96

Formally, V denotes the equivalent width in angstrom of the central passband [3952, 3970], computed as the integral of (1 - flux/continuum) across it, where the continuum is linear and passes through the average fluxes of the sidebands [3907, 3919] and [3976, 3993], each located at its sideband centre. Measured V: 4.38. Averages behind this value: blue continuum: 10.6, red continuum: 10.8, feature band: 8.12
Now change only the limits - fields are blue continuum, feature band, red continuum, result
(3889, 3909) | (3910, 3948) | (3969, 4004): 4.13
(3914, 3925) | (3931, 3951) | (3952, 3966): 4.32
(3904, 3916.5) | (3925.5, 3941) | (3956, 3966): 5.88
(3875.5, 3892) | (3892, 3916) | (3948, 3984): -2.81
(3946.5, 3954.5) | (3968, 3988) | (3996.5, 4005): 3.37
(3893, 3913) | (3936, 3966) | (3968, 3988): -0.68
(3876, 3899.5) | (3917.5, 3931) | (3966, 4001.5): 0.18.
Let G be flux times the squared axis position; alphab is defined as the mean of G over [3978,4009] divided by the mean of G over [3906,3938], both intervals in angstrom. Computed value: 1.33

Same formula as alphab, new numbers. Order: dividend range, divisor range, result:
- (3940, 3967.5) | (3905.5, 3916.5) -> 0.93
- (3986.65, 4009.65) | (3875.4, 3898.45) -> 1.23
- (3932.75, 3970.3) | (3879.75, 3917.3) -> 0.86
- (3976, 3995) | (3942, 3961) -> 1.07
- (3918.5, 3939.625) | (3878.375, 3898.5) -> 0.80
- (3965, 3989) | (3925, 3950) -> 1.14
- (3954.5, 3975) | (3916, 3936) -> 1.03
